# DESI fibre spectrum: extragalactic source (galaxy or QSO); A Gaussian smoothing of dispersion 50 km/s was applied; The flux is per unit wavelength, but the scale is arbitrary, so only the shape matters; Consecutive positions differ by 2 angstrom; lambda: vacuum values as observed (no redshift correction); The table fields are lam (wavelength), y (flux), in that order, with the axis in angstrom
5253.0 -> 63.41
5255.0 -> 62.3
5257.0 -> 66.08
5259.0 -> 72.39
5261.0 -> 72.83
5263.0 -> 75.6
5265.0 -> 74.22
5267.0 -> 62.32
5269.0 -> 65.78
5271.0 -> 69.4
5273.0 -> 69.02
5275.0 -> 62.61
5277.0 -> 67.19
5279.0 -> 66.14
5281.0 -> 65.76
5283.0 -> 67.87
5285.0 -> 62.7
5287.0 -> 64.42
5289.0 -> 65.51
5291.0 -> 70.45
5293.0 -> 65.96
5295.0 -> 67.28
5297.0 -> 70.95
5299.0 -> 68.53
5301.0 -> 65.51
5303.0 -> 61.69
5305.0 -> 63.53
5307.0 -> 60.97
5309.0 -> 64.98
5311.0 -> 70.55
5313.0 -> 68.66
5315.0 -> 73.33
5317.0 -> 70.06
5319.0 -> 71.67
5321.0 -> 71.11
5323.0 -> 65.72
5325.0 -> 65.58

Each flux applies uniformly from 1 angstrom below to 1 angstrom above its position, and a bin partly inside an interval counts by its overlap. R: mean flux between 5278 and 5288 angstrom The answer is 65.4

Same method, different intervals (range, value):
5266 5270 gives 64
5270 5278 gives 67.1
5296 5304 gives 66.7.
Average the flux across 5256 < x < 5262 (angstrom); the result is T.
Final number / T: 70.4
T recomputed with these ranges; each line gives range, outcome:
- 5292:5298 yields 68.1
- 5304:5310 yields 63.2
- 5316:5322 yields 70.9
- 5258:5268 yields 71.5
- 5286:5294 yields 66.6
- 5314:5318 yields 71.7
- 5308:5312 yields 67.8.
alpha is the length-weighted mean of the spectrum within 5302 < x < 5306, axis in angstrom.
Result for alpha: 62.6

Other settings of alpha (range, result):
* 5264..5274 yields 68.1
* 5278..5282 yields 66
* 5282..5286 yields 65.3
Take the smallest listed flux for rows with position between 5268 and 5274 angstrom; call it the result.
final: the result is 65.78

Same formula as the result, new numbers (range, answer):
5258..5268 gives 62.32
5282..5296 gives 62.7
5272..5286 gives 62.61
